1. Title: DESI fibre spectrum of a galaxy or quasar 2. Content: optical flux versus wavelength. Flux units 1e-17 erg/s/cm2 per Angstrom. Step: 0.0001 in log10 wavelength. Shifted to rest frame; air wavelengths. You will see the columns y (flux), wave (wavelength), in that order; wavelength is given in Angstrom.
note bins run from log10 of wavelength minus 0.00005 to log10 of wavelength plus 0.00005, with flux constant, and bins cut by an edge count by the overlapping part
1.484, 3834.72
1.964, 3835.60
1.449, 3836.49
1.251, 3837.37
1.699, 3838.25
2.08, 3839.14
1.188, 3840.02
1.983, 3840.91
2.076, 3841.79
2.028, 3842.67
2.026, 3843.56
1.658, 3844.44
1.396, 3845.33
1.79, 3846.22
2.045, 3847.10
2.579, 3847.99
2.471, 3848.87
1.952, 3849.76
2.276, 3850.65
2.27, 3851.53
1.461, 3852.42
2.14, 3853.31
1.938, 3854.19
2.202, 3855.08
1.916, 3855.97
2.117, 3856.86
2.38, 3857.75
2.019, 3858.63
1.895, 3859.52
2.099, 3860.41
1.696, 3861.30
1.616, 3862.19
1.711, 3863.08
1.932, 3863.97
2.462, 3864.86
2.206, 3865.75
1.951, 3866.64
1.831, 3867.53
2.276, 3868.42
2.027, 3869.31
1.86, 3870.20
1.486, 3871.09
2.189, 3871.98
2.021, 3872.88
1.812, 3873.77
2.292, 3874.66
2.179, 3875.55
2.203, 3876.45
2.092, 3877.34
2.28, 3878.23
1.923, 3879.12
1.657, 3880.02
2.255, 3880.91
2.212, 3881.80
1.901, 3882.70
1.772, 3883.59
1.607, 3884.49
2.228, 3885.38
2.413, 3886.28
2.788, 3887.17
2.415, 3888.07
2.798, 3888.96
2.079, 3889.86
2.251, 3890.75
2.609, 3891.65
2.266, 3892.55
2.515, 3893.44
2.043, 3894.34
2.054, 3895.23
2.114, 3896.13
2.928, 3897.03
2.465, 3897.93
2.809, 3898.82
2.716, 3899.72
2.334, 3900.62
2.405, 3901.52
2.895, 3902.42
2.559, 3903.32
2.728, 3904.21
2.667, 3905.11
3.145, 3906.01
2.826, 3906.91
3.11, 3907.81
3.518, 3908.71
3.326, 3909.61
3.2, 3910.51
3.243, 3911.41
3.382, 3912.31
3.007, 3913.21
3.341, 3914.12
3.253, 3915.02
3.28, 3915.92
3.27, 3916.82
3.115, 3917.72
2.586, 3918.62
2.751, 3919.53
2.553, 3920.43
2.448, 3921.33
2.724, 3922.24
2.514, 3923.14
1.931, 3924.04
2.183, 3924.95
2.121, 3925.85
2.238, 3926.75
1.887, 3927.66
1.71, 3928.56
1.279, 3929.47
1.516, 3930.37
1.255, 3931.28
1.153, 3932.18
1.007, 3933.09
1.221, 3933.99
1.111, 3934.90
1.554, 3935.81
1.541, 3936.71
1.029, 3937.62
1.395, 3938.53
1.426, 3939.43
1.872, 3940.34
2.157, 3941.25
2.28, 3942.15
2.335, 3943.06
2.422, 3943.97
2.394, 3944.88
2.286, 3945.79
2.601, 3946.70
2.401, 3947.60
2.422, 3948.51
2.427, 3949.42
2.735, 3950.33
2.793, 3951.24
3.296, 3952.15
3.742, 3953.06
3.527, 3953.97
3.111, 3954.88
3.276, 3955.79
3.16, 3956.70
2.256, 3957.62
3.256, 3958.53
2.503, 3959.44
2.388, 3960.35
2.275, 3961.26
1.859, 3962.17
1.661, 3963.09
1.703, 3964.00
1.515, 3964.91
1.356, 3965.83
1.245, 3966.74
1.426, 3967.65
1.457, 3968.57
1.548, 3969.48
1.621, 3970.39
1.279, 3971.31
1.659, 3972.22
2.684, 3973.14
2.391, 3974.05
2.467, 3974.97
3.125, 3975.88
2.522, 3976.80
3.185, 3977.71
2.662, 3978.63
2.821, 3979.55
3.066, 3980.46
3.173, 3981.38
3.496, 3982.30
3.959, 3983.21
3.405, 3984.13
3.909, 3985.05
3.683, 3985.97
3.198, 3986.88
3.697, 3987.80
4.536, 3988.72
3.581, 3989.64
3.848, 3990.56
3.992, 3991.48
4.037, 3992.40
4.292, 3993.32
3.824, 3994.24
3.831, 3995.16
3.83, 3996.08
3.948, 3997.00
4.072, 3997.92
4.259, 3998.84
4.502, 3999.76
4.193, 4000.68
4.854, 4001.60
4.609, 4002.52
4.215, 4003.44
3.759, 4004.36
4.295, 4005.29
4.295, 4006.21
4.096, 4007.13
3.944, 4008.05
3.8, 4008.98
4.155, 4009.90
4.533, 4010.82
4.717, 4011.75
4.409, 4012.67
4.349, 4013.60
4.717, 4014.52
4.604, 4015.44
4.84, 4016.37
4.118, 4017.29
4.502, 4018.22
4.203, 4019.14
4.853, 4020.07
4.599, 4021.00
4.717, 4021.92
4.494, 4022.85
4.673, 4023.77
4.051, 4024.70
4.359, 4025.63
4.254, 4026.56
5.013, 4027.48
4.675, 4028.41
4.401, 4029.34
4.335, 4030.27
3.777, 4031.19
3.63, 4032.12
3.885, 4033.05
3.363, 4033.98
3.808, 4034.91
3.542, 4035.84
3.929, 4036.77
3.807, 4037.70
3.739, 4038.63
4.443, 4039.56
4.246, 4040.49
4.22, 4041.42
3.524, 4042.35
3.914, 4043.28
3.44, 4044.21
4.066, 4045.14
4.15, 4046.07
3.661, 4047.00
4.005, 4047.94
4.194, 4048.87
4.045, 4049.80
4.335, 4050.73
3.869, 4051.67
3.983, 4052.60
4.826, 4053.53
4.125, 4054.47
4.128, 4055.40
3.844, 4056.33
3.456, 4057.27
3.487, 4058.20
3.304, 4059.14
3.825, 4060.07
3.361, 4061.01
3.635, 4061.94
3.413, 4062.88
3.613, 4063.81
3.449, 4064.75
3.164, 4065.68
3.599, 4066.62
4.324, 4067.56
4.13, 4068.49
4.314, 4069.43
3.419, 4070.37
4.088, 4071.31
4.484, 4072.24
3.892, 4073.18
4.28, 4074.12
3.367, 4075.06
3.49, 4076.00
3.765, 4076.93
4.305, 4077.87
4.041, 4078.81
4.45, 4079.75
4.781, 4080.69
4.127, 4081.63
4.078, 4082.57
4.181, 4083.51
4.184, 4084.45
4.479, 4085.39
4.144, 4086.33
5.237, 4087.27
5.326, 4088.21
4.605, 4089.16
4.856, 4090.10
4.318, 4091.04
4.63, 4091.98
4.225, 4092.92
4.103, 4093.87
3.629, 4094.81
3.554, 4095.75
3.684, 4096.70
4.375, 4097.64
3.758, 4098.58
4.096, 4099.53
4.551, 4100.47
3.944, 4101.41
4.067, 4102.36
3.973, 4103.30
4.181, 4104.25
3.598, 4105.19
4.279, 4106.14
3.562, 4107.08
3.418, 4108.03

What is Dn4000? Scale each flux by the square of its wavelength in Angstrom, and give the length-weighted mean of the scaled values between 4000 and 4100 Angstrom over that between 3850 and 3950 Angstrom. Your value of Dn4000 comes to 1.98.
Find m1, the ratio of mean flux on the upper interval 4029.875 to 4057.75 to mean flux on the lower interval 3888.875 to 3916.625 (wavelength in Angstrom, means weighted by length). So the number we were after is 1.4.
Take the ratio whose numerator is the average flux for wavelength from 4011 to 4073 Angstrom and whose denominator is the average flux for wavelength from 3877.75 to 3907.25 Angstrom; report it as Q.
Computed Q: 1.71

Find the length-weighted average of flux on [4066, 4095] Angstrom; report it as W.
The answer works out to 4.22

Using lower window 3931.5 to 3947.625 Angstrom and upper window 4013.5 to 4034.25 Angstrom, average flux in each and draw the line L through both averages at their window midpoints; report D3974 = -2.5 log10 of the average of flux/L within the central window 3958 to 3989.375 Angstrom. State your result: 0.12 mag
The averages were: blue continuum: 1.77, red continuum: 4.38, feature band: 2.56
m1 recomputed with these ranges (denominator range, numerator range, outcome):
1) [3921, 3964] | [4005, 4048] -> 1.92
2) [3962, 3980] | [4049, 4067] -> 1.87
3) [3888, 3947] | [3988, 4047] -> 1.77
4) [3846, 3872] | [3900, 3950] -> 1.16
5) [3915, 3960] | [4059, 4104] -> 1.77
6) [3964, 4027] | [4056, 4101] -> 1.12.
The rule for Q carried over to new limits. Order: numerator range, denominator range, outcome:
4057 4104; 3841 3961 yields 1.76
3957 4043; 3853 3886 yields 1.78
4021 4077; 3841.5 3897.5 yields 1.90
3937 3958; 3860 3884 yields 1.24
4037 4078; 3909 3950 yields 1.72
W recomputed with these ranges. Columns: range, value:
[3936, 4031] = 3.3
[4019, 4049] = 4.12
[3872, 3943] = 2.3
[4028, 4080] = 3.9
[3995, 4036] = 4.28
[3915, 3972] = 2.16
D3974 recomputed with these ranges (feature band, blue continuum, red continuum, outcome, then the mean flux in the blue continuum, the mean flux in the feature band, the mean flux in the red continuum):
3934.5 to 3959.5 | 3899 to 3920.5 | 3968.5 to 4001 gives 0.288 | 2.97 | 2.41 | 3.29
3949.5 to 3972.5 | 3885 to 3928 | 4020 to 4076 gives 0.357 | 2.67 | 2.27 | 3.98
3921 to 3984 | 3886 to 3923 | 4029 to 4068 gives 0.371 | 2.75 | 2.22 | 3.85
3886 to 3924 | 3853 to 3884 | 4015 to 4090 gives -0.131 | 2.02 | 2.74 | 4.09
